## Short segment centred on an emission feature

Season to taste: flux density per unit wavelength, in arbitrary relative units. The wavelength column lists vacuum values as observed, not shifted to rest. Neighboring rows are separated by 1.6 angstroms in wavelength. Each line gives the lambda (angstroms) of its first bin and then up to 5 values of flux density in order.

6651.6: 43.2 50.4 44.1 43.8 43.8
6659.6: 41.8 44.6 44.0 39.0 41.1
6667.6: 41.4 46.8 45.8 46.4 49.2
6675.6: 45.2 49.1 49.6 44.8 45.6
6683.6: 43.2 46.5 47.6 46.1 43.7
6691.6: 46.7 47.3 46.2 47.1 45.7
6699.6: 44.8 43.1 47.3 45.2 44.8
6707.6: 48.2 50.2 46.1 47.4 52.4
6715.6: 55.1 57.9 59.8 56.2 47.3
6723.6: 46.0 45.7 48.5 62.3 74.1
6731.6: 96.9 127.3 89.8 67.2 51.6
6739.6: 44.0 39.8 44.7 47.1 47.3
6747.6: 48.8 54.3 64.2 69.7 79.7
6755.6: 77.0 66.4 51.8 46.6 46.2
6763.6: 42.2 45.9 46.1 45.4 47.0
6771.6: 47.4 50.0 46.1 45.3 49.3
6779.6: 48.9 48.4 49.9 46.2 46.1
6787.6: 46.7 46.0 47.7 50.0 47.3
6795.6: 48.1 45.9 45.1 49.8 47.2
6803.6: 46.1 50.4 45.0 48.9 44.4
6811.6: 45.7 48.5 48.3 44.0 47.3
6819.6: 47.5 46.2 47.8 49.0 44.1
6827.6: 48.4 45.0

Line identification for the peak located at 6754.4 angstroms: [N II] 6583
